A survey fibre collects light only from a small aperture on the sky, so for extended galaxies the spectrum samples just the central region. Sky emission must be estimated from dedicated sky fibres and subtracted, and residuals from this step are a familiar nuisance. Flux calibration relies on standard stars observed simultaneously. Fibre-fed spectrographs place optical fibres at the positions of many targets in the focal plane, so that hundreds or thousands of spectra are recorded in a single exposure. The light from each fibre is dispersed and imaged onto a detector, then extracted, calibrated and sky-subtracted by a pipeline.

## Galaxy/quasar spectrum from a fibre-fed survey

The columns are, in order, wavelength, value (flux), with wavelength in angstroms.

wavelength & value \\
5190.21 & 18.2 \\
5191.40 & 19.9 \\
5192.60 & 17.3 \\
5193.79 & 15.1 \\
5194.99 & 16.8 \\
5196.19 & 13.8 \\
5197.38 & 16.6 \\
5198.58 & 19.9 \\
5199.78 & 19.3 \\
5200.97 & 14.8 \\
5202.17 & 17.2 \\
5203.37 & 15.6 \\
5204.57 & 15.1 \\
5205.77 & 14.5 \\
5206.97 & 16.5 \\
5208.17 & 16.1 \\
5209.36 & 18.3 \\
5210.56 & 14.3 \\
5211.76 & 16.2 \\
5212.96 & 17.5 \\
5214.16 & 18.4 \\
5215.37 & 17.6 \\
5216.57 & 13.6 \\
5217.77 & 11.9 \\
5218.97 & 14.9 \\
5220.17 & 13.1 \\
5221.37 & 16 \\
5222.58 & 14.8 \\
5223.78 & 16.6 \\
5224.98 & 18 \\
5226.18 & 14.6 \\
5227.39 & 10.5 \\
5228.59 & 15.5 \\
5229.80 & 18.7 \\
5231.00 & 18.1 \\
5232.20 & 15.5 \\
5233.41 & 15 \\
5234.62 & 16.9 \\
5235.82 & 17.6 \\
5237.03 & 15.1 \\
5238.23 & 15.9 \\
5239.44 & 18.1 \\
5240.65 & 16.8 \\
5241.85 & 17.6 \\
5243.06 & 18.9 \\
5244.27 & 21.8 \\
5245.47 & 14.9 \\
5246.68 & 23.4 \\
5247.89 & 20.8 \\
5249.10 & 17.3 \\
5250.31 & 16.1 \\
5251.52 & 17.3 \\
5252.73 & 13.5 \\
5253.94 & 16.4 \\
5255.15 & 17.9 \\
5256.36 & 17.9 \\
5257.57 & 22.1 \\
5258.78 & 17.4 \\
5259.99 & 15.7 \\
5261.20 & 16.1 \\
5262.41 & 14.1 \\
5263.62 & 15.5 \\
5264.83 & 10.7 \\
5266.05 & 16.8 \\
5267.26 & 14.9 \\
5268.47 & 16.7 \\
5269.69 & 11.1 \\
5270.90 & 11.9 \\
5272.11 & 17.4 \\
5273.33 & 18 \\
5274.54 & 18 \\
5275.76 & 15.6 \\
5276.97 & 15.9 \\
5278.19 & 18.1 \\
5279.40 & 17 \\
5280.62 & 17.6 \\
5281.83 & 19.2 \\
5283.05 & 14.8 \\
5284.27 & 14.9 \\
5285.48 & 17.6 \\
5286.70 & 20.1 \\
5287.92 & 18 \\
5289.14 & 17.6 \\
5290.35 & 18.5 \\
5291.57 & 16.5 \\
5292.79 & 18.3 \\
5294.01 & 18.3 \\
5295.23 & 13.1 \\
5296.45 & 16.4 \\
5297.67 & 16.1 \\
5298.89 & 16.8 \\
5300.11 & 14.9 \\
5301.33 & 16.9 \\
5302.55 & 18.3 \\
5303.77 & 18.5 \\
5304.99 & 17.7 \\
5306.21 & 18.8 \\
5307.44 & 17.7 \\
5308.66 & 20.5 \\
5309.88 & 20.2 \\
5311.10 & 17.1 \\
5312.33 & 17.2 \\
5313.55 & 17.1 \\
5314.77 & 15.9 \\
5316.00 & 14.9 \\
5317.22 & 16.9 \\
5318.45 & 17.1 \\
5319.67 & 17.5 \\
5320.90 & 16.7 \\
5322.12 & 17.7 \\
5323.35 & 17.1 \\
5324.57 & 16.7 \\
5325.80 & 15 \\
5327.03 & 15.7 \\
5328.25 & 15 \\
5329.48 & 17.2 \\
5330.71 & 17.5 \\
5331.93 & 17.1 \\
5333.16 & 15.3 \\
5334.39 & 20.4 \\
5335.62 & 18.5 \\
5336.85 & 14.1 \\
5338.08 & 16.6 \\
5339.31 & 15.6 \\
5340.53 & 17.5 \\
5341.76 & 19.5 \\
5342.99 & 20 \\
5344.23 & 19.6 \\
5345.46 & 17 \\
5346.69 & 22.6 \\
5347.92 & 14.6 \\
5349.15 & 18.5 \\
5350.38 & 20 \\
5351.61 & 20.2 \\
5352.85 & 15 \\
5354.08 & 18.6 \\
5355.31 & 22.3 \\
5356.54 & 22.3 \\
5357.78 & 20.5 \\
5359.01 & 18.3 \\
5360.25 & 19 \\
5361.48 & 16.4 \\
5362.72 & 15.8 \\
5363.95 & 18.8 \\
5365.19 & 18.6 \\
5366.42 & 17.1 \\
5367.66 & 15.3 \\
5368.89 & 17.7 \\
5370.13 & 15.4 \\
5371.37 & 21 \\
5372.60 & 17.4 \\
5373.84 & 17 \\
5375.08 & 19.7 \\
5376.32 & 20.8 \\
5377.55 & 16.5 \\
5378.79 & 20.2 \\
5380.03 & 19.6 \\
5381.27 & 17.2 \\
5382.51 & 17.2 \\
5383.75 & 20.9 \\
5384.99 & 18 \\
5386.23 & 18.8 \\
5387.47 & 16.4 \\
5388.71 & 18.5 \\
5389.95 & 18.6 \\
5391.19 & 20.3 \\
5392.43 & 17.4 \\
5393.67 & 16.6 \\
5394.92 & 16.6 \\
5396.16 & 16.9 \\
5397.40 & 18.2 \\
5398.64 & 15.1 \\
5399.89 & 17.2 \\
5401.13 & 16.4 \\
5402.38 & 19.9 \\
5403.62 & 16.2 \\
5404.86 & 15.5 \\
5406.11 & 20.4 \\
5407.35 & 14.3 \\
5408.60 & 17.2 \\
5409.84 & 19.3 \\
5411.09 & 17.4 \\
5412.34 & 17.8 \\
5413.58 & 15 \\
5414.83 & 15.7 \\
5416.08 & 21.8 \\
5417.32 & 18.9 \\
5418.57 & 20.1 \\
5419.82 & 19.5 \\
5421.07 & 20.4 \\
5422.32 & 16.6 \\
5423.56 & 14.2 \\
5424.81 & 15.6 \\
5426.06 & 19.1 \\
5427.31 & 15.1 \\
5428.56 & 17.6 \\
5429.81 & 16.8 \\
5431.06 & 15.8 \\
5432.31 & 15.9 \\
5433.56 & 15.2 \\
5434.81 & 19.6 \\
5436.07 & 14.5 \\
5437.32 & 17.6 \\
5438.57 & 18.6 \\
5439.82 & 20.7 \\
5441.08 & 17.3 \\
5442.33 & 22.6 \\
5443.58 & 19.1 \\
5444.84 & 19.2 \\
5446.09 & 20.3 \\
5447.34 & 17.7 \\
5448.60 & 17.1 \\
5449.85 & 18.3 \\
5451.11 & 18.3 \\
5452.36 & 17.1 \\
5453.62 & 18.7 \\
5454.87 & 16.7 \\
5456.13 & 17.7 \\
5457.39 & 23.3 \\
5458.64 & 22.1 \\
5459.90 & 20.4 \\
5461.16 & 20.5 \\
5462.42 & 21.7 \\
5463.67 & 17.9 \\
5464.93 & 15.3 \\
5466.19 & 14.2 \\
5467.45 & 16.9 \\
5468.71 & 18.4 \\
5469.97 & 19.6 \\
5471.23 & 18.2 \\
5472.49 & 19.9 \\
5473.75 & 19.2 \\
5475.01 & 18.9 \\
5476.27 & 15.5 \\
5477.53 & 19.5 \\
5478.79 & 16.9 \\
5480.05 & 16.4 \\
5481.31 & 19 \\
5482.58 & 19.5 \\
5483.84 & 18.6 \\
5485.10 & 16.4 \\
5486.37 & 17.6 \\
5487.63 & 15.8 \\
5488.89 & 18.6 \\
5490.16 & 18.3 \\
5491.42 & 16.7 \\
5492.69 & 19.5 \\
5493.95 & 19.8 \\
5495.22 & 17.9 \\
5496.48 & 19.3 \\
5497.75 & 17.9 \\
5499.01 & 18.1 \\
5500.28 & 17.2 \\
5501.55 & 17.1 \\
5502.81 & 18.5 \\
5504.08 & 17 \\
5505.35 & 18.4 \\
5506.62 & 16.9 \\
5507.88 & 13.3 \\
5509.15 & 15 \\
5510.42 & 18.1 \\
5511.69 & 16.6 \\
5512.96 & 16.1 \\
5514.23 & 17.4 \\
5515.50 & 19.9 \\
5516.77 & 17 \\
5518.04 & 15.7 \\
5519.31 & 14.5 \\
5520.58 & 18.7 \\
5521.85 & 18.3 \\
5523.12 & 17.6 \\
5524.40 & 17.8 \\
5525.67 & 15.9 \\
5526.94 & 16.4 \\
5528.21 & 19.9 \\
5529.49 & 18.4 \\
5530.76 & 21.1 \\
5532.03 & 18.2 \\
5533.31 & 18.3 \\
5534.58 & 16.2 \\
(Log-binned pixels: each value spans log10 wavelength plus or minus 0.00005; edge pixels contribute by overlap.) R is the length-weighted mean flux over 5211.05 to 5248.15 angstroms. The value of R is 16.5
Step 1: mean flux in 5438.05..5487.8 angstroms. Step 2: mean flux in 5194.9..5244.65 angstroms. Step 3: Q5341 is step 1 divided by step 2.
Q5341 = 1.1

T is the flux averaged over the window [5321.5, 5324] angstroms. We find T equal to 17.4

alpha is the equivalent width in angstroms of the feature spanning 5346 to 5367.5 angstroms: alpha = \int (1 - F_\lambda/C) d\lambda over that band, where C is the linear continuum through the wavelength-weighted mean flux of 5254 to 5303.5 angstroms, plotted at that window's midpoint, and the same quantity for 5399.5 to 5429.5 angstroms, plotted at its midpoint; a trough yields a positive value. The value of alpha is -1.92 angstroms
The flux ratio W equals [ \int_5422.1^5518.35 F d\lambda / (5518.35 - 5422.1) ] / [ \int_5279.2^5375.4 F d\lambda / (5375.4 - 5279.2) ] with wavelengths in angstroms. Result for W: 1.02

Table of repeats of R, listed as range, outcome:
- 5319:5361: 17.9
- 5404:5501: 18.1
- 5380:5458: 17.9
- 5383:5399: 17.9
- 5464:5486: 17.8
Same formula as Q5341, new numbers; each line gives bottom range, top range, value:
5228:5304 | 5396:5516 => 1.06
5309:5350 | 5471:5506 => 1.04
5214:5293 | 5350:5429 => 1.09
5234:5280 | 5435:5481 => 1.10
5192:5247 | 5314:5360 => 1.08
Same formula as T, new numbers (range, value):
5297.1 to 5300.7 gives 15.9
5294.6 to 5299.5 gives 15.6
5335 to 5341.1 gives 16.5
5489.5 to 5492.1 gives 17.5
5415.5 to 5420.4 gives 20.1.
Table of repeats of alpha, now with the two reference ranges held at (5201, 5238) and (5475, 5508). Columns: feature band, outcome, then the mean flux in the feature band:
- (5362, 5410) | -2.20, 17.8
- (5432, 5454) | -1.04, 18.2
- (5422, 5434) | 0.77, 16.2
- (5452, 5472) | -1.30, 18.7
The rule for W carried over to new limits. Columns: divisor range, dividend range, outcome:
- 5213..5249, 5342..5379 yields 1.12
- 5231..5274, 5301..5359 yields 1.07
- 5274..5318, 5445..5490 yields 1.06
